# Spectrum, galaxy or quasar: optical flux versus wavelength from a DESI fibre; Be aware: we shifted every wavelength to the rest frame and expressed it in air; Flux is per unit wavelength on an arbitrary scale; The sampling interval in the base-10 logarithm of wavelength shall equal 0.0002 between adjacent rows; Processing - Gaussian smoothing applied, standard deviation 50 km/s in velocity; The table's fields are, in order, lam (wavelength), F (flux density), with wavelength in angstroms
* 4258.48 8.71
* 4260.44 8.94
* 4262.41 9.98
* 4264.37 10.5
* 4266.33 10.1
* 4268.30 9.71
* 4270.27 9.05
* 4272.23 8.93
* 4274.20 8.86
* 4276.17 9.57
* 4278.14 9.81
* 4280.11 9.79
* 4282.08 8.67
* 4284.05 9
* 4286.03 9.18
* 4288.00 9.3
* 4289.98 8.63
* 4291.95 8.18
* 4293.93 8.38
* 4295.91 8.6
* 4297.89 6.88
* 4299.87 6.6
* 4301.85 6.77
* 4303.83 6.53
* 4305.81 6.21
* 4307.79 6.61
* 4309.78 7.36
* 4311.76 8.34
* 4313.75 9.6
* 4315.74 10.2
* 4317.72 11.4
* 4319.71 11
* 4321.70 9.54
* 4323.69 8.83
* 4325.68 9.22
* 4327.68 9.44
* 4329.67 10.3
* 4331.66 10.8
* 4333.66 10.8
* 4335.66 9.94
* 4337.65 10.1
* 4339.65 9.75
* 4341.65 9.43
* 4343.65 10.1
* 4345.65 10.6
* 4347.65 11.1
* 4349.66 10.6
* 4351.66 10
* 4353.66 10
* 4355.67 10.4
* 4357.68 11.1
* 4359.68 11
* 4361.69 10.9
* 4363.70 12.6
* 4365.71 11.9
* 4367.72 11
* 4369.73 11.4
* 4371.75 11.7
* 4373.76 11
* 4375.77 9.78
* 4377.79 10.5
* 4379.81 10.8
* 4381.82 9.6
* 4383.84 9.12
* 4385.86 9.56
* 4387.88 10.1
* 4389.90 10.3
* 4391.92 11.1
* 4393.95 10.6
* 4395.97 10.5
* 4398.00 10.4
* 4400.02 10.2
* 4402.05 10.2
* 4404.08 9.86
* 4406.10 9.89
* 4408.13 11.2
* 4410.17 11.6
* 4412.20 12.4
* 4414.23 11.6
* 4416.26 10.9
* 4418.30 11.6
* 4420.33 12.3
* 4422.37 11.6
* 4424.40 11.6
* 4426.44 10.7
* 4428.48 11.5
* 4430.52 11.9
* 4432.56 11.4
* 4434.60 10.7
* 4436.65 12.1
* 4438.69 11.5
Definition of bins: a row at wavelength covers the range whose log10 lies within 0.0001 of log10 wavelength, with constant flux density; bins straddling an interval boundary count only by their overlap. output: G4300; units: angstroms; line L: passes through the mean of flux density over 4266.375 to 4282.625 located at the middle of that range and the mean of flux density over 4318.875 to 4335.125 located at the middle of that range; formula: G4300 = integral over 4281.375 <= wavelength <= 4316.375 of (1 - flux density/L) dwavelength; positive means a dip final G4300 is 5.85 angstroms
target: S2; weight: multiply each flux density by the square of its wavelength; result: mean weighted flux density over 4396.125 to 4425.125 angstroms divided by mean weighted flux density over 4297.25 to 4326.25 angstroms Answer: 1.39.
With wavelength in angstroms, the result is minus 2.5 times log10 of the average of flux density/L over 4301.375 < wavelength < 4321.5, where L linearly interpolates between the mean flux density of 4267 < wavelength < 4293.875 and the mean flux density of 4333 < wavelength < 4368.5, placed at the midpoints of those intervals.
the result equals 0.16 mag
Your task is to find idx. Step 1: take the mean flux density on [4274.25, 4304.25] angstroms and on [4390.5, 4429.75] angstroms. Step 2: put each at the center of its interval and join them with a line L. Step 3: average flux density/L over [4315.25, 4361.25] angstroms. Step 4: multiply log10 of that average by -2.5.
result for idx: -0.08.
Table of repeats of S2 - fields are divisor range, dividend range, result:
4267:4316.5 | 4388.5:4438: 1.39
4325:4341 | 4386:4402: 1.06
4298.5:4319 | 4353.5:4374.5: 1.44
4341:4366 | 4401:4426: 1.07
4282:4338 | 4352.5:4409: 1.24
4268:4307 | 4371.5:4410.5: 1.29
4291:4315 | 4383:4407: 1.41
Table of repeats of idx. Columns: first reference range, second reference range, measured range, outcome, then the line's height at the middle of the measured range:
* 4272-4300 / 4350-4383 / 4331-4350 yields -0.01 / 10.2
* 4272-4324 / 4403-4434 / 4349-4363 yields -0.07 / 9.92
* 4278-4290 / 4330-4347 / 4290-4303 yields 0.23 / 9.43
